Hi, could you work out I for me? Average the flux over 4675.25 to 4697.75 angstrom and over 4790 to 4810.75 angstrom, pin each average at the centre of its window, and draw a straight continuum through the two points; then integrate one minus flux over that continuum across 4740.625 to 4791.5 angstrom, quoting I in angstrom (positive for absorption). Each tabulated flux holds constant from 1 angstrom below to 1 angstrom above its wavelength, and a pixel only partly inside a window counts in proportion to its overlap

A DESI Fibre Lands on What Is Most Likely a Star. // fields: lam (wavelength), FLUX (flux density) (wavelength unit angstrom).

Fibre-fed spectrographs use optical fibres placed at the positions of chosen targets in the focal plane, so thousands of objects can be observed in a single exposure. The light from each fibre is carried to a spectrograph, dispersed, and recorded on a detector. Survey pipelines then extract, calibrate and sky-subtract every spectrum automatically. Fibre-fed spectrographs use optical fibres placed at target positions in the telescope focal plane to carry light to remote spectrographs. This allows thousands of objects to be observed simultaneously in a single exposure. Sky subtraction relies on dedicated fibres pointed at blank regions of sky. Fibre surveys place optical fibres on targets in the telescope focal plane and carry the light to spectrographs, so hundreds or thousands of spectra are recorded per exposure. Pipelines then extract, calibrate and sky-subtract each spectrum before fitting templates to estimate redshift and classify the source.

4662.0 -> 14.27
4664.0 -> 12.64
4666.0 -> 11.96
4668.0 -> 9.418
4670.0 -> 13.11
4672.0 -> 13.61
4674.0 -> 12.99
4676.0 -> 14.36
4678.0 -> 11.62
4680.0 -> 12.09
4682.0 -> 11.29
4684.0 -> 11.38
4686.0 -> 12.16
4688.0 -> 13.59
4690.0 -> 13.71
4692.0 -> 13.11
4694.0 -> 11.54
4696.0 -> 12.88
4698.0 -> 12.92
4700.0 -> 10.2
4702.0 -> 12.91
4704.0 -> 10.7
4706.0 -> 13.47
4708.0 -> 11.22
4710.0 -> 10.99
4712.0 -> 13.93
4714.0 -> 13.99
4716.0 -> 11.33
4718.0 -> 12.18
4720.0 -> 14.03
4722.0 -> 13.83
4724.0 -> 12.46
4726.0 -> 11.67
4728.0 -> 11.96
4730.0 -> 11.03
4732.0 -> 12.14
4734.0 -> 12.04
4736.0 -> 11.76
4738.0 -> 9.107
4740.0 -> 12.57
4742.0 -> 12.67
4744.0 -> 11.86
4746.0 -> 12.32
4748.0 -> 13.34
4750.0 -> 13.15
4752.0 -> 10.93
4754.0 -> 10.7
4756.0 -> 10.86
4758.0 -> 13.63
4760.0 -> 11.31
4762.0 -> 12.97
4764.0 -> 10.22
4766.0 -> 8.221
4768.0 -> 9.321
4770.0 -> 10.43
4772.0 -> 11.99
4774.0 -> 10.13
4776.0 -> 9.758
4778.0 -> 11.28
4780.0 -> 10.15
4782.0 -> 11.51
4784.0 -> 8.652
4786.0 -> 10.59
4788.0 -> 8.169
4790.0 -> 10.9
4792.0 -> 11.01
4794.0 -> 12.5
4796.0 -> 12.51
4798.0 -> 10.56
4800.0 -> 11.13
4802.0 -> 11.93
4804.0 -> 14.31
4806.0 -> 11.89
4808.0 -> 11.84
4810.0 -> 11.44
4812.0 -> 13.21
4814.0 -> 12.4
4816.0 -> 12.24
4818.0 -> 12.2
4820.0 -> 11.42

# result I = 4.4 angstrom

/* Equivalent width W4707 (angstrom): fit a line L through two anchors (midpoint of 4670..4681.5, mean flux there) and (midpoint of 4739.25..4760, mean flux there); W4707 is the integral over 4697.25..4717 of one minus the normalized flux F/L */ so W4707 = 0.6 angstrom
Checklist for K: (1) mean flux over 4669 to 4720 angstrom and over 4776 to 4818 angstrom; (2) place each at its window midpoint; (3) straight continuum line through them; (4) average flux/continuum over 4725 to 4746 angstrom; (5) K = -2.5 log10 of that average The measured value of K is 0.03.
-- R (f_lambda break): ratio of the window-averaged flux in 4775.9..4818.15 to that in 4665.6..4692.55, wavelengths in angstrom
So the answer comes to 0.9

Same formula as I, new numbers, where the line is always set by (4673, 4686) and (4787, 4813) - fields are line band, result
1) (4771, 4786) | 1.6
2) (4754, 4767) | 0.8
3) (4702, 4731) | -0.7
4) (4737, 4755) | 0.1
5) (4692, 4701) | 0.1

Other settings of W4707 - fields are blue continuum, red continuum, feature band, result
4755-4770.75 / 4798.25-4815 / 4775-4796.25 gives 1.8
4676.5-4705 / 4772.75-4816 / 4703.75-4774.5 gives -0.3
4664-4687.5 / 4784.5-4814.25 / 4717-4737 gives -0.6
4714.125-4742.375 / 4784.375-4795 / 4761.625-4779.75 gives 1.0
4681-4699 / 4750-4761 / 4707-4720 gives -0.2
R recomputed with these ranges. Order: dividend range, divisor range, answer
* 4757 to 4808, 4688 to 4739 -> 0.90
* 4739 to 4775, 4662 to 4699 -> 0.92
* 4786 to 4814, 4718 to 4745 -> 0.96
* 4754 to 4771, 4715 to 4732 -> 0.88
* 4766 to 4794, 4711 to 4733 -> 0.82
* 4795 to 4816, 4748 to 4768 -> 1.07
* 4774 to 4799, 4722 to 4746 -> 0.89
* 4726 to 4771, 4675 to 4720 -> 0.93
